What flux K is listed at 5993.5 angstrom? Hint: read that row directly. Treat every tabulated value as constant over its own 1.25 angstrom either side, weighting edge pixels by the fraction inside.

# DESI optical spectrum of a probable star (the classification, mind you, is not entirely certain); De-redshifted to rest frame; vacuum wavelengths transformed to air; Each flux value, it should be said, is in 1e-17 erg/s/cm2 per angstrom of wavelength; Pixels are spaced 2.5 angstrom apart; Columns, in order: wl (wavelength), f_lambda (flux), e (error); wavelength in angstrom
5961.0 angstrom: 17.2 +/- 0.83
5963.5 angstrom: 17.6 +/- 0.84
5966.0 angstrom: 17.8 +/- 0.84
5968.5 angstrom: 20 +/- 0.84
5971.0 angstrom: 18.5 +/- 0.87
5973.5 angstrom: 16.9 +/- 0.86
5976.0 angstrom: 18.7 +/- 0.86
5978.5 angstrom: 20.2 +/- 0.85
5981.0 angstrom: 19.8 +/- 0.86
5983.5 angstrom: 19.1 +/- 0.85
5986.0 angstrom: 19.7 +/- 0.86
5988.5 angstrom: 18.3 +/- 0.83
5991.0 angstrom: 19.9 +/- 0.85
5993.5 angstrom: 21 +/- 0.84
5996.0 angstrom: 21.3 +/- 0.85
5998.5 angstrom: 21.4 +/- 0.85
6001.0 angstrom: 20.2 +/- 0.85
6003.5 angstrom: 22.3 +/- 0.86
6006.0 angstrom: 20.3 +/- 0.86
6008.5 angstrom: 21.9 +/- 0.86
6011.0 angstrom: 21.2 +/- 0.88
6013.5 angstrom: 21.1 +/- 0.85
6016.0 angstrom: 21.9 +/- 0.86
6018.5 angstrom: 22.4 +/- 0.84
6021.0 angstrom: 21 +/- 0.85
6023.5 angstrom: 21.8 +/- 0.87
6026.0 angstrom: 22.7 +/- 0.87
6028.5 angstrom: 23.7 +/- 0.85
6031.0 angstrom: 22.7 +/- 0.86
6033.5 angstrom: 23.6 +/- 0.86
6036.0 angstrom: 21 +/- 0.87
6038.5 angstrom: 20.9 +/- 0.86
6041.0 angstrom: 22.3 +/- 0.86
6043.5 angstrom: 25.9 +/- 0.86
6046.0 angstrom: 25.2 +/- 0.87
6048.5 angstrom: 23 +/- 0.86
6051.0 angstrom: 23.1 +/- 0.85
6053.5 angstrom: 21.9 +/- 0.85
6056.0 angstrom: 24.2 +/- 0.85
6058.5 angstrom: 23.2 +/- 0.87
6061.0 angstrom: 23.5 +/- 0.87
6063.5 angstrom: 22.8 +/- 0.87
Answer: 21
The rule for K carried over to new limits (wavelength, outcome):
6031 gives 22.7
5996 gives 21.3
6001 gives 20.2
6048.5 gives 23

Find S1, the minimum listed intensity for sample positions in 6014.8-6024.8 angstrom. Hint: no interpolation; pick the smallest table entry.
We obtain 21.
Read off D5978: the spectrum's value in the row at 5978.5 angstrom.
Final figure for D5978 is 20.2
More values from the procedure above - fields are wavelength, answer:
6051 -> 23.1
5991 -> 19.9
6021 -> 21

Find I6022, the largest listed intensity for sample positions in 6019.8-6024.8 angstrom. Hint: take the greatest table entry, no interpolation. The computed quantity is 21.8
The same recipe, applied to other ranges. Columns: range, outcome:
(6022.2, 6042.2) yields 23.7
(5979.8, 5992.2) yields 19.9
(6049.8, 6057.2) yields 24.2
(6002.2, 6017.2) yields 22.3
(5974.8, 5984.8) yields 20.2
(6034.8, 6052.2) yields 25.9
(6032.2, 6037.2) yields 23.6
